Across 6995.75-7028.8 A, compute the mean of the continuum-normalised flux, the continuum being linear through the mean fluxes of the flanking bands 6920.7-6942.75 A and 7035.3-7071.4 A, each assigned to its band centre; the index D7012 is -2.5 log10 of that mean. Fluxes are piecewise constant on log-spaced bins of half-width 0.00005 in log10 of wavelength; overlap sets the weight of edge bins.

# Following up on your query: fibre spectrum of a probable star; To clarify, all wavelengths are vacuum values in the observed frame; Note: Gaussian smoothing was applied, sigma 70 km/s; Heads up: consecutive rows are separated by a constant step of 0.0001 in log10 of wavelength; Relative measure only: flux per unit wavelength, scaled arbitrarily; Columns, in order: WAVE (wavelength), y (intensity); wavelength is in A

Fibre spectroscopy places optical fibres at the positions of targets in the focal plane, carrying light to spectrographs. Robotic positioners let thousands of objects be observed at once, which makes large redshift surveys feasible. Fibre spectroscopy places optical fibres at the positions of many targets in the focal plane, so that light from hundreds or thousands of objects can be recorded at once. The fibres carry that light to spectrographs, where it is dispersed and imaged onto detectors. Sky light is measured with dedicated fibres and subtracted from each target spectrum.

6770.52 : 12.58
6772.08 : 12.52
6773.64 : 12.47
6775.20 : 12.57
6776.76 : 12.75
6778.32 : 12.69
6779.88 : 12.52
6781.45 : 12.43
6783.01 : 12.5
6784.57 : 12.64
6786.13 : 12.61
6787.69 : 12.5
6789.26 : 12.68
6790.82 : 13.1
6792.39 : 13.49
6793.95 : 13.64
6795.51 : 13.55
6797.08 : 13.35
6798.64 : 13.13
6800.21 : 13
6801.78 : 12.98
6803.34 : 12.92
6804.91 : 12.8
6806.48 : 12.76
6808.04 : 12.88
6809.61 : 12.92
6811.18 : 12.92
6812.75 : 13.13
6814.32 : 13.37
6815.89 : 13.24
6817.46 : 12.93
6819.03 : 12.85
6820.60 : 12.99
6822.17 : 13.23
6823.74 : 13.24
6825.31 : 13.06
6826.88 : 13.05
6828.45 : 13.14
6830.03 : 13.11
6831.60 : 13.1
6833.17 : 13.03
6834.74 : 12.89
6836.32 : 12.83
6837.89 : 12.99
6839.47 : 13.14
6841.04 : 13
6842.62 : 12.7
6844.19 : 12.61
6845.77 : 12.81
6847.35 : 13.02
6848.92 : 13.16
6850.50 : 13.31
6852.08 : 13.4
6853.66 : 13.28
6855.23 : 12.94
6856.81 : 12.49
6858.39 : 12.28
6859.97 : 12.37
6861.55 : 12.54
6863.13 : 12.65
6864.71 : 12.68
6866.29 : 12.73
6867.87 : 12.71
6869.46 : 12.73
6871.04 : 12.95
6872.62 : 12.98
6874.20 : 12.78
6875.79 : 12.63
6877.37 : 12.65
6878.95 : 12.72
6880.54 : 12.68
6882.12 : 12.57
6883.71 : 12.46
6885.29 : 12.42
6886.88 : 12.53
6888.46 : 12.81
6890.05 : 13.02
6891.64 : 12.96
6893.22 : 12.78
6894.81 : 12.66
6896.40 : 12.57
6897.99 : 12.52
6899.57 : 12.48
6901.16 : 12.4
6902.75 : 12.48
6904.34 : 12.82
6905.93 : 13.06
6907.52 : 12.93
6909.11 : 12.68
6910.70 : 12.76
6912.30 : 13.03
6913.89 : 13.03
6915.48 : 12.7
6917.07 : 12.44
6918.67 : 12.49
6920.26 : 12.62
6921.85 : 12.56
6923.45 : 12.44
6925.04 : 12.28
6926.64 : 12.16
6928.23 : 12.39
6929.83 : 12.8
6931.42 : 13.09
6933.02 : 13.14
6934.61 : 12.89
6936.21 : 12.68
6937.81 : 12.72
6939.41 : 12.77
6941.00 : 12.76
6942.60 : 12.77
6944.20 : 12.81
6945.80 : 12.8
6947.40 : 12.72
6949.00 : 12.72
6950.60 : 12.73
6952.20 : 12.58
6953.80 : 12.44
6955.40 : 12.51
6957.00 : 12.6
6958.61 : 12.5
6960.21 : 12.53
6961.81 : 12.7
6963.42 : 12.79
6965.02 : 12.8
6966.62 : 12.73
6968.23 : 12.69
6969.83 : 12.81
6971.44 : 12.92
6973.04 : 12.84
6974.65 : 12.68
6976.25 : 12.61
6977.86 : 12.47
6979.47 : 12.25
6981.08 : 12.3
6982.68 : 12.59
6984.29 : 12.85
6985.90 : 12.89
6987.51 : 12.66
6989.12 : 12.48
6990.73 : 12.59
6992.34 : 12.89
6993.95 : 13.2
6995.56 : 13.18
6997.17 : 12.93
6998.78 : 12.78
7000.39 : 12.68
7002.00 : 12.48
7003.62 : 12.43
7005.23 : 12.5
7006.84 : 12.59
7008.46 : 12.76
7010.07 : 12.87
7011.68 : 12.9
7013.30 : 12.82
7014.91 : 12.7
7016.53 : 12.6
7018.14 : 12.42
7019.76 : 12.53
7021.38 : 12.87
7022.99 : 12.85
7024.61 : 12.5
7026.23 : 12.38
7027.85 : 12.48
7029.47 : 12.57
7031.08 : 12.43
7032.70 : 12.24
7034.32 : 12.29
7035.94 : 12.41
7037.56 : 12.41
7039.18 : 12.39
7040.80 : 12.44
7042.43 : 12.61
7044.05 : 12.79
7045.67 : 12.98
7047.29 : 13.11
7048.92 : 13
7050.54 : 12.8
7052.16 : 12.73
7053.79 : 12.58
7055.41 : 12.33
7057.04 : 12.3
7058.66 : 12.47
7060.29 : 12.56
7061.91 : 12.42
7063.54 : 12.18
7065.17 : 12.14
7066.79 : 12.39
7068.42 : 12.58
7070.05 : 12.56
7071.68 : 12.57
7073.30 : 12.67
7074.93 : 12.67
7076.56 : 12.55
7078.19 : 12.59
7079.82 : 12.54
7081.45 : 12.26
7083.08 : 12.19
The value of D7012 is -0.01 mag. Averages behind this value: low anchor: 12.7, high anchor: 12.6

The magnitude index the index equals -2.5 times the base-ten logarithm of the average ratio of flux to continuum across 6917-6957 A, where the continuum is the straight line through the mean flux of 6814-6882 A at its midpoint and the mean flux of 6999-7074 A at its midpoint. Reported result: 0.01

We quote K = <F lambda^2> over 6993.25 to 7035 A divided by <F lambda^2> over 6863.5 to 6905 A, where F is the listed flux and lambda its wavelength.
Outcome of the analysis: 1.0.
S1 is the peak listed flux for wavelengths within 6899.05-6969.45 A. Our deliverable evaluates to 13.14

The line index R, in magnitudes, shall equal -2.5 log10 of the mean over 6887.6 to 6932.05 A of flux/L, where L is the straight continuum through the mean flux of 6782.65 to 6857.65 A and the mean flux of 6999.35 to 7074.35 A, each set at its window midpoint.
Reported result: 0.01 mag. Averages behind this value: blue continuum 13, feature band 12.7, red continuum 12.6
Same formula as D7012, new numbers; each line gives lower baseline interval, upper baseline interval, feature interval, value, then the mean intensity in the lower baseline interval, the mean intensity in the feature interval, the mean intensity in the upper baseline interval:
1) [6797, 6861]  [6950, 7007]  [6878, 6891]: 0.02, 13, 12.7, 12.7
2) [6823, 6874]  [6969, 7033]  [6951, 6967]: 0.01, 12.9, 12.6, 12.7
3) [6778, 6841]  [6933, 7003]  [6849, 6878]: 0.01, 13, 12.8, 12.7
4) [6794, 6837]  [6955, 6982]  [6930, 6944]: -0.01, 13.1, 12.9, 12.6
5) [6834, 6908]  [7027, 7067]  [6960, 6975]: -0.01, 12.8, 12.8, 12.5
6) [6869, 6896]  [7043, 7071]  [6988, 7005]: -0.01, 12.7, 12.8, 12.6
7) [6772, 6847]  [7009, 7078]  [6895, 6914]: 0.01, 12.9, 12.7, 12.6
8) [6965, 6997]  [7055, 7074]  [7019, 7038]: 0.01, 12.7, 12.5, 12.4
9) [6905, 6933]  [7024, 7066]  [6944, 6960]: 0.00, 12.7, 12.6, 12.5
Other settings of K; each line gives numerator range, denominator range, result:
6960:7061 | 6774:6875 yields 1.03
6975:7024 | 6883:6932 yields 1.03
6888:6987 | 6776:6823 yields 1.02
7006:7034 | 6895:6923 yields 1.03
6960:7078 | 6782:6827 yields 1.03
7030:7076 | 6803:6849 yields 1.03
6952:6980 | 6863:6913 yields 1.02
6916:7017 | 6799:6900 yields 1.02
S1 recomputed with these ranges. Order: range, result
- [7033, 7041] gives 12.44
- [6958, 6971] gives 12.81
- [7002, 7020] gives 12.9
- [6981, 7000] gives 13.2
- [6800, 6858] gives 13.4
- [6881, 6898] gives 13.02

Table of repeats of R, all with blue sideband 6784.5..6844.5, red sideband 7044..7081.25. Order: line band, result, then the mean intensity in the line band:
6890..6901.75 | 0.02 mag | 12.7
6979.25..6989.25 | 0.01 mag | 12.6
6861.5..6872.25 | 0.02 mag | 12.7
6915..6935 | 0.02 mag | 12.6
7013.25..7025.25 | 0.00 mag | 12.7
